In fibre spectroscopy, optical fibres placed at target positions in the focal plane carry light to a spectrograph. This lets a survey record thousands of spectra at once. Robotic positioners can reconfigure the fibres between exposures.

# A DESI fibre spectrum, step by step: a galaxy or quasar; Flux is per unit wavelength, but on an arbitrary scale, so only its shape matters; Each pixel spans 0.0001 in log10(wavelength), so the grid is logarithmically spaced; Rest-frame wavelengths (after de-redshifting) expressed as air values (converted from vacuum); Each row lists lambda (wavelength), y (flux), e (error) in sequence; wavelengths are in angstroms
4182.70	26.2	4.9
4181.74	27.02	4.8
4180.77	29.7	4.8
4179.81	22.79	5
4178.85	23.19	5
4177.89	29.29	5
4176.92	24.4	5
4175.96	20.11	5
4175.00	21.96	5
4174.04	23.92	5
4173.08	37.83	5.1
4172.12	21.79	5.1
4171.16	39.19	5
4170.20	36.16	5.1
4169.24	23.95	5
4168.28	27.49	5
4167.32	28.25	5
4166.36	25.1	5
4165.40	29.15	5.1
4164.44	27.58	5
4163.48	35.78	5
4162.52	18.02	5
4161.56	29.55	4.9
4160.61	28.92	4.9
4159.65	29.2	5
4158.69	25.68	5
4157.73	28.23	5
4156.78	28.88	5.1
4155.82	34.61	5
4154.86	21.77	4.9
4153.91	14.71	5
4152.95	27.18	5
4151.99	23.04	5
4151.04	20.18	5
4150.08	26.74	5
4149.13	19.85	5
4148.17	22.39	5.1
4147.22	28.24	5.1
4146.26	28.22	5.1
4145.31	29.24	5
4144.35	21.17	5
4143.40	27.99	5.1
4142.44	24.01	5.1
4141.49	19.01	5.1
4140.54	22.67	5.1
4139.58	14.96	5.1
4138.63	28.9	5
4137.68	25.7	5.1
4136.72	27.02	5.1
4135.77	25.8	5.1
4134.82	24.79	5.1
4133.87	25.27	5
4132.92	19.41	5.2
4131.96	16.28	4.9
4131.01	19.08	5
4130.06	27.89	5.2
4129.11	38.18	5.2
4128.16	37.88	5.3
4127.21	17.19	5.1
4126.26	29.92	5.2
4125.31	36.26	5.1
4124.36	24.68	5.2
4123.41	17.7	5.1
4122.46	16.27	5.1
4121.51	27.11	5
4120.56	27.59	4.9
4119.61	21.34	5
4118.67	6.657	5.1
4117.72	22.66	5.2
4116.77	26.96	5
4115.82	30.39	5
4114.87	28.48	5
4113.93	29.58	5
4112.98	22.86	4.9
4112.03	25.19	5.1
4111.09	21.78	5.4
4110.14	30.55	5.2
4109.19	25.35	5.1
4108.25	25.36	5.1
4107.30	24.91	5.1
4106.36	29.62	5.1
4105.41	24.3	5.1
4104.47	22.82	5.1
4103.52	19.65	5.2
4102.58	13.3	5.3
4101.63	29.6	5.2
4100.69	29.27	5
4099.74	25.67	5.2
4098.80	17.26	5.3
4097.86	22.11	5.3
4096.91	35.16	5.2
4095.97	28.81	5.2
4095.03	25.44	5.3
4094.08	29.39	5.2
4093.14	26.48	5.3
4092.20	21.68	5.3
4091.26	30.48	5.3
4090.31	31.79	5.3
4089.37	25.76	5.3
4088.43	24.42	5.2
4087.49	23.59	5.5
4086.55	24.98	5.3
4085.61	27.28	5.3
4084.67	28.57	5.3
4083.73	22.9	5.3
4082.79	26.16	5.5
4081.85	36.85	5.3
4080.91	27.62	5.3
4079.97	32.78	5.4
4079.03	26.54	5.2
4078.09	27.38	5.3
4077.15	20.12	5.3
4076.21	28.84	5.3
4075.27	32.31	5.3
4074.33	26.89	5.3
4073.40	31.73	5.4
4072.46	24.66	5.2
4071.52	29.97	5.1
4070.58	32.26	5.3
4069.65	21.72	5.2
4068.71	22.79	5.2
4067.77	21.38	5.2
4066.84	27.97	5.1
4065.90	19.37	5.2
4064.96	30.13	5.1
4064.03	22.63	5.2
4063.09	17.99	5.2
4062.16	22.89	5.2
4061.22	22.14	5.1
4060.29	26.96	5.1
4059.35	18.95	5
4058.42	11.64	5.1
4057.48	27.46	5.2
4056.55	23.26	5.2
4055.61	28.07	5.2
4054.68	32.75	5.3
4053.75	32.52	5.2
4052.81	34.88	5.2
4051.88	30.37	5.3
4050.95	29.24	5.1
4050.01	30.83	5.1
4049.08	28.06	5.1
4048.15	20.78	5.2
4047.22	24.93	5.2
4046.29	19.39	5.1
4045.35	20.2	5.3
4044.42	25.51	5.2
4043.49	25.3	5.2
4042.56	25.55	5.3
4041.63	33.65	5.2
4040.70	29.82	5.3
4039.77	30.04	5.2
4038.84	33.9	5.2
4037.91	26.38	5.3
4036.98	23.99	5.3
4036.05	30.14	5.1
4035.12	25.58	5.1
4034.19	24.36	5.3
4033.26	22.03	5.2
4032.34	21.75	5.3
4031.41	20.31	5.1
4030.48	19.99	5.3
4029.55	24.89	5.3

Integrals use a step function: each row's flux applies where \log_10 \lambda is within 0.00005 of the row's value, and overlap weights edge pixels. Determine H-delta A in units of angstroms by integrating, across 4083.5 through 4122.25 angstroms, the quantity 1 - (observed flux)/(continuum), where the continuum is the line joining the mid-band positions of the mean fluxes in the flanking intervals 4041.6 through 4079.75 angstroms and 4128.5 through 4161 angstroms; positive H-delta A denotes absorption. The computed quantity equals 0.2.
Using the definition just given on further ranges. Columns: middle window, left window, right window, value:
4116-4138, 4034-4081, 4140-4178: 1.49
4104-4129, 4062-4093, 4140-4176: 1.02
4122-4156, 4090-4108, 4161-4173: 3.72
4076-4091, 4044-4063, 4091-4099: -0.59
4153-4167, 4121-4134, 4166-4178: 0.01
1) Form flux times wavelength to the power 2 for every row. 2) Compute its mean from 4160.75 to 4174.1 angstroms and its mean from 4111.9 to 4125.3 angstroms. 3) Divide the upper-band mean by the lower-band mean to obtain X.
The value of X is 1.25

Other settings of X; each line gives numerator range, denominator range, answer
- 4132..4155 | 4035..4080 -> 0.93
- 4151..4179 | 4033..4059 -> 1.07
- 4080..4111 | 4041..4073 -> 1.05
